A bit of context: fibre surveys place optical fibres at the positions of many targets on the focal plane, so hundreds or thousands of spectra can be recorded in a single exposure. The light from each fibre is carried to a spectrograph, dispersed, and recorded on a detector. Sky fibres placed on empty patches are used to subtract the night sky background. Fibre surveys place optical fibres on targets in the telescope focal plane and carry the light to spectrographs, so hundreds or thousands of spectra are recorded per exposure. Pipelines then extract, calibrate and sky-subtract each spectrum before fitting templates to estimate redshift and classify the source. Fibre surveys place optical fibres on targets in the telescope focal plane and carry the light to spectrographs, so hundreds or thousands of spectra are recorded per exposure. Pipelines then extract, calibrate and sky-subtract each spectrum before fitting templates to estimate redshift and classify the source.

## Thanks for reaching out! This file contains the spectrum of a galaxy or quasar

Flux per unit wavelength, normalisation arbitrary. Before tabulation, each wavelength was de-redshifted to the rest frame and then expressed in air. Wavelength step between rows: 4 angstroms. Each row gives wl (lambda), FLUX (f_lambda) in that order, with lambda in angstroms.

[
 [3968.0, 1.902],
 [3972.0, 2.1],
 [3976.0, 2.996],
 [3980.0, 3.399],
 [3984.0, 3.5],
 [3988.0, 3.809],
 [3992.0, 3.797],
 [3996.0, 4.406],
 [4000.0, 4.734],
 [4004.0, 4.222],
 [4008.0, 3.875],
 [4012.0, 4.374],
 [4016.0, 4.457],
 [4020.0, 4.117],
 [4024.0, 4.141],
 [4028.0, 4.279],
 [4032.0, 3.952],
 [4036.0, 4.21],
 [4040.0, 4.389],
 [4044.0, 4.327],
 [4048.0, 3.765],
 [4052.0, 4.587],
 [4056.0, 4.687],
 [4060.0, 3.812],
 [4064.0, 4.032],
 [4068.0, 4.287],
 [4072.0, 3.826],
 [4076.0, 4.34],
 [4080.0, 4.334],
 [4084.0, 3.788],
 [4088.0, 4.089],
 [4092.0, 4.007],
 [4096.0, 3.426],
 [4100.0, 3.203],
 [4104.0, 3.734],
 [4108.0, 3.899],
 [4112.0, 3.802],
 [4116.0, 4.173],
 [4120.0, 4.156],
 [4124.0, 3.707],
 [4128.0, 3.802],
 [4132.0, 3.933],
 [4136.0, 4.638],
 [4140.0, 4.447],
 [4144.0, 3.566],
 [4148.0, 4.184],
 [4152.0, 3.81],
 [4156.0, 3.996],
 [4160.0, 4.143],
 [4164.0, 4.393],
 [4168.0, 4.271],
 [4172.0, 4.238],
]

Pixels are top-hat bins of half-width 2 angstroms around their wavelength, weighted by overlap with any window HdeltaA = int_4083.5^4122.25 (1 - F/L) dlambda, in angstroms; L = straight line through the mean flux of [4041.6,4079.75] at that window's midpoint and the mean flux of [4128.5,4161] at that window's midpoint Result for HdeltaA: 2.86 angstroms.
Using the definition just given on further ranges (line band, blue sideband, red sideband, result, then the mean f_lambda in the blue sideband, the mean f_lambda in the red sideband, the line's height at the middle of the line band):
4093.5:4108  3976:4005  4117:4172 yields 1.80 angstroms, 3.9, 4.09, 4.04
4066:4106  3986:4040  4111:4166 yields 2.05 angstroms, 4.19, 4.06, 4.11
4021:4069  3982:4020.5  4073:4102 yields -2.38 angstroms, 4.13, 3.88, 4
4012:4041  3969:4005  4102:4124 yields -4.10 angstroms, 3.6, 3.93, 3.7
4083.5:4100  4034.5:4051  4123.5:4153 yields 1.44 angstroms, 4.2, 4.03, 4.11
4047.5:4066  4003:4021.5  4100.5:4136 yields -0.56 angstroms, 4.21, 3.91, 4.09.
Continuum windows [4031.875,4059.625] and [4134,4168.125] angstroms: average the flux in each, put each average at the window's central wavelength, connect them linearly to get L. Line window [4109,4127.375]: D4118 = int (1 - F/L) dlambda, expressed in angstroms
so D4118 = 1.08 angstroms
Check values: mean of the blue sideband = 4.27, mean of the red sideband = 4.15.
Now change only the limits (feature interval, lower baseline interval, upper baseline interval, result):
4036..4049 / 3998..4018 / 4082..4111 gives -0.3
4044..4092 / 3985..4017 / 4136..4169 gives 0.2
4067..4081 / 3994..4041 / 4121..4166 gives 0.0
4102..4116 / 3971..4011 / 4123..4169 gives 0.5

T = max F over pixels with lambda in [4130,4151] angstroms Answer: 4.638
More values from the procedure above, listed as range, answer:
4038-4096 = 4.687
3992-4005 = 4.734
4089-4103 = 4.007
